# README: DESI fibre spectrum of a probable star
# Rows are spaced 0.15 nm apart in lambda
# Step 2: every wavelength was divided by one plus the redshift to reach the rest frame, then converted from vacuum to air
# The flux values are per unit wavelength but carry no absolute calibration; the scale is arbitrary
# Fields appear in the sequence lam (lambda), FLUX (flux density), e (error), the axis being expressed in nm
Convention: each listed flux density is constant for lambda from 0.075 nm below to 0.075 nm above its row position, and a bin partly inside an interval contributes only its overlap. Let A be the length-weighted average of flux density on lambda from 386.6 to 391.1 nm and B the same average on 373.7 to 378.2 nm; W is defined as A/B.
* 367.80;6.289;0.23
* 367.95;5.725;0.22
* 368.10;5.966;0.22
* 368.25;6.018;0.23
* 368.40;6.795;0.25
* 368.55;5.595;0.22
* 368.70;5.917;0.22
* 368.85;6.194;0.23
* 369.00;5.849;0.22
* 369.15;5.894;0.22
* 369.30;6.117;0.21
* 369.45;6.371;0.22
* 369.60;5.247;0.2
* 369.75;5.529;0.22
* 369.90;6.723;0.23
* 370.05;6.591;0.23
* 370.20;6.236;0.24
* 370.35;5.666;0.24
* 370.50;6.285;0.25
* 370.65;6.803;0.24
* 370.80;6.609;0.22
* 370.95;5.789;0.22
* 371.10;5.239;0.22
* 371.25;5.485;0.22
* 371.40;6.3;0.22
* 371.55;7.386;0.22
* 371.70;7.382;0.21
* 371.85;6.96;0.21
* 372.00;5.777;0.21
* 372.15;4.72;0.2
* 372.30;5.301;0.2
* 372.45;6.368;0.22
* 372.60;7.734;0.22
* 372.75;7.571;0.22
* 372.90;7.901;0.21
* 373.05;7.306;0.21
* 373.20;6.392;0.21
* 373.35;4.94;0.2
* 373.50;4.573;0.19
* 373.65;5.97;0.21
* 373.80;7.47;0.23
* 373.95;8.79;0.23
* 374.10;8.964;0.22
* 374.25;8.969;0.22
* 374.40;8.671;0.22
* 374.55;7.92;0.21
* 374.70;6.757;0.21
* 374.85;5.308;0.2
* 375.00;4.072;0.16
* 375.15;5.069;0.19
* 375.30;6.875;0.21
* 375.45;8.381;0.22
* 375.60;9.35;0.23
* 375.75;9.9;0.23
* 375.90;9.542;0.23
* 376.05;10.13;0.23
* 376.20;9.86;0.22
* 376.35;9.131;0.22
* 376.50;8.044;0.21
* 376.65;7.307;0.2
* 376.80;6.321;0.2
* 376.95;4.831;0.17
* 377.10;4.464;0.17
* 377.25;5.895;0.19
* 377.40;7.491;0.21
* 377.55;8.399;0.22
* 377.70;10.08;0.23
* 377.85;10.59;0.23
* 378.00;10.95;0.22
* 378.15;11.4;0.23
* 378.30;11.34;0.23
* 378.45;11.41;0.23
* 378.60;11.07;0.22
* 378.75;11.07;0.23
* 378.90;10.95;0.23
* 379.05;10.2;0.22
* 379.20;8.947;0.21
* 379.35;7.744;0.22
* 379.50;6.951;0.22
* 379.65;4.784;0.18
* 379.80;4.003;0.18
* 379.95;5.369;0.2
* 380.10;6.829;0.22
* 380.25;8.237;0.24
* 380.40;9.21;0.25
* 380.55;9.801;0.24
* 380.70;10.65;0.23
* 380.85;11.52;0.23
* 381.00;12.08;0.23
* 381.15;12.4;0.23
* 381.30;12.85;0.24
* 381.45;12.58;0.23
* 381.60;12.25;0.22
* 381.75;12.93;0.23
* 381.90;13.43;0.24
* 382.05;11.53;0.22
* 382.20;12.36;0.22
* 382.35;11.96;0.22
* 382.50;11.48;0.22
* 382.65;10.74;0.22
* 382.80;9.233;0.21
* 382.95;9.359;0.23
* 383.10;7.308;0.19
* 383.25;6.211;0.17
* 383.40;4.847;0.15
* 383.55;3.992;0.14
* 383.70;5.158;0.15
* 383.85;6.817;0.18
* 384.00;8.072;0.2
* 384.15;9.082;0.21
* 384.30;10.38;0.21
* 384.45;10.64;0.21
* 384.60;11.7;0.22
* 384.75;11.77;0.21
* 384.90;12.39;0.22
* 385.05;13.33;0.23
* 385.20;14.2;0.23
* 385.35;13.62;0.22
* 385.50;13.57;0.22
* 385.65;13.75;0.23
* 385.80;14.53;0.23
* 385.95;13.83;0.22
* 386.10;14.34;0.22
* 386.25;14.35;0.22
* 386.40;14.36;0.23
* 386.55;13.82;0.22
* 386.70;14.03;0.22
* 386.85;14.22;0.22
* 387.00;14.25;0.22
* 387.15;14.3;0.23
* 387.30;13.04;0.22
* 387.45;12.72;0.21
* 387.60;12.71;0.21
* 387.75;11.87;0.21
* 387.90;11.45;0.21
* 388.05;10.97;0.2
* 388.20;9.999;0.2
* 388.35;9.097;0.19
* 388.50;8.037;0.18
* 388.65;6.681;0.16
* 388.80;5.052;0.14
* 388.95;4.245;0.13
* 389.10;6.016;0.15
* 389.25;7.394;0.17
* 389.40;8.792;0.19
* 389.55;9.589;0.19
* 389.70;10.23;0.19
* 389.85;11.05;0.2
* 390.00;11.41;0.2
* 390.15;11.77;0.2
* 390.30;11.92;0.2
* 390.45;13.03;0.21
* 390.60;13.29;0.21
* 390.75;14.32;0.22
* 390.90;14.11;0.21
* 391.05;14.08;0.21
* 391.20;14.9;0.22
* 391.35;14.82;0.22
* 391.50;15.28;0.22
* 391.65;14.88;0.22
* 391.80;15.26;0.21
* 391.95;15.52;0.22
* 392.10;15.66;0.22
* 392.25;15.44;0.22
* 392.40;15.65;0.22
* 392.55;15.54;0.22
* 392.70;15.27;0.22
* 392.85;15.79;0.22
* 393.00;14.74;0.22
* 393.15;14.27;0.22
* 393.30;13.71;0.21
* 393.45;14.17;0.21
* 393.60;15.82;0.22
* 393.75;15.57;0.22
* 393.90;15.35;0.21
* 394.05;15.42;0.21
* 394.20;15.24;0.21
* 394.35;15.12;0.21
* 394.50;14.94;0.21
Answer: 1.4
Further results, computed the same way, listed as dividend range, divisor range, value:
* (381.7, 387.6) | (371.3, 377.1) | 1.60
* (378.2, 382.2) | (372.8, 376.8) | 1.33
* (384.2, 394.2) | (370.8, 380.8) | 1.66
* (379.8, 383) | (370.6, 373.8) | 1.68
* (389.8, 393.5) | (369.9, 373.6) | 2.26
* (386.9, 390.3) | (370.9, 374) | 1.57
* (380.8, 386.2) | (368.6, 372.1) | 1.78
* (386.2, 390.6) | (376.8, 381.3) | 1.22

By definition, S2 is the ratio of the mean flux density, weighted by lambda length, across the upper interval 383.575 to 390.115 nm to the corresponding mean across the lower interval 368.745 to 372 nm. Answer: 1.78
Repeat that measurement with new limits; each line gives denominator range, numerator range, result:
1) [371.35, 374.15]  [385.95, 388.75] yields 1.82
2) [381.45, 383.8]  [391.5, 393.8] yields 1.58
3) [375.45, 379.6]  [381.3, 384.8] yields 1.09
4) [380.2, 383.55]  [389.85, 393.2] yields 1.37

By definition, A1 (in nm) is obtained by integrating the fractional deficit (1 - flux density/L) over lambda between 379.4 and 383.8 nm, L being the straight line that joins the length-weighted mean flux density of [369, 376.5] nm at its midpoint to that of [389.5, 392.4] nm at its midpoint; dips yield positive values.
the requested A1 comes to 0.371 nm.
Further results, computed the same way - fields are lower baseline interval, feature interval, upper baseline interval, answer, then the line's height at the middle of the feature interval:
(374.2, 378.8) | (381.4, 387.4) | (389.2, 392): -0.349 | 10.8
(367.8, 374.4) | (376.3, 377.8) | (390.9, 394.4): 0.273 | 8.82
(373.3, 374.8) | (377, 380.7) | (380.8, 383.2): 0.423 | 9.81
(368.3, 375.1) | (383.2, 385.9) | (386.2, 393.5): 0.129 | 10.7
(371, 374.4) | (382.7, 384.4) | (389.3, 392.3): 0.513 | 10.6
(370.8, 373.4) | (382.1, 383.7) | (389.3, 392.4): 0.261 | 10.4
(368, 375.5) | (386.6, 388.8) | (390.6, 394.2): 0.257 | 13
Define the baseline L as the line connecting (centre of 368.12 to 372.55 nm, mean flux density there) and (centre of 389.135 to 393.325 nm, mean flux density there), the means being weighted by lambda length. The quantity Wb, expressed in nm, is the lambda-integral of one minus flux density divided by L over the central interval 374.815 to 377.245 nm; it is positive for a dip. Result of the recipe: 0.21 nm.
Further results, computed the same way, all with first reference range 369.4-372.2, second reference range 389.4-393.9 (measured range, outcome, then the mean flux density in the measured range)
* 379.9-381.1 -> 0.06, 9.36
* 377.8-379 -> -0.28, 11.1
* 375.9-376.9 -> -0.03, 8.46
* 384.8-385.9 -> -0.19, 13.6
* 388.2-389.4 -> 0.55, 6.99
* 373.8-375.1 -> 0.02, 7.39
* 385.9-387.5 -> -0.24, 14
